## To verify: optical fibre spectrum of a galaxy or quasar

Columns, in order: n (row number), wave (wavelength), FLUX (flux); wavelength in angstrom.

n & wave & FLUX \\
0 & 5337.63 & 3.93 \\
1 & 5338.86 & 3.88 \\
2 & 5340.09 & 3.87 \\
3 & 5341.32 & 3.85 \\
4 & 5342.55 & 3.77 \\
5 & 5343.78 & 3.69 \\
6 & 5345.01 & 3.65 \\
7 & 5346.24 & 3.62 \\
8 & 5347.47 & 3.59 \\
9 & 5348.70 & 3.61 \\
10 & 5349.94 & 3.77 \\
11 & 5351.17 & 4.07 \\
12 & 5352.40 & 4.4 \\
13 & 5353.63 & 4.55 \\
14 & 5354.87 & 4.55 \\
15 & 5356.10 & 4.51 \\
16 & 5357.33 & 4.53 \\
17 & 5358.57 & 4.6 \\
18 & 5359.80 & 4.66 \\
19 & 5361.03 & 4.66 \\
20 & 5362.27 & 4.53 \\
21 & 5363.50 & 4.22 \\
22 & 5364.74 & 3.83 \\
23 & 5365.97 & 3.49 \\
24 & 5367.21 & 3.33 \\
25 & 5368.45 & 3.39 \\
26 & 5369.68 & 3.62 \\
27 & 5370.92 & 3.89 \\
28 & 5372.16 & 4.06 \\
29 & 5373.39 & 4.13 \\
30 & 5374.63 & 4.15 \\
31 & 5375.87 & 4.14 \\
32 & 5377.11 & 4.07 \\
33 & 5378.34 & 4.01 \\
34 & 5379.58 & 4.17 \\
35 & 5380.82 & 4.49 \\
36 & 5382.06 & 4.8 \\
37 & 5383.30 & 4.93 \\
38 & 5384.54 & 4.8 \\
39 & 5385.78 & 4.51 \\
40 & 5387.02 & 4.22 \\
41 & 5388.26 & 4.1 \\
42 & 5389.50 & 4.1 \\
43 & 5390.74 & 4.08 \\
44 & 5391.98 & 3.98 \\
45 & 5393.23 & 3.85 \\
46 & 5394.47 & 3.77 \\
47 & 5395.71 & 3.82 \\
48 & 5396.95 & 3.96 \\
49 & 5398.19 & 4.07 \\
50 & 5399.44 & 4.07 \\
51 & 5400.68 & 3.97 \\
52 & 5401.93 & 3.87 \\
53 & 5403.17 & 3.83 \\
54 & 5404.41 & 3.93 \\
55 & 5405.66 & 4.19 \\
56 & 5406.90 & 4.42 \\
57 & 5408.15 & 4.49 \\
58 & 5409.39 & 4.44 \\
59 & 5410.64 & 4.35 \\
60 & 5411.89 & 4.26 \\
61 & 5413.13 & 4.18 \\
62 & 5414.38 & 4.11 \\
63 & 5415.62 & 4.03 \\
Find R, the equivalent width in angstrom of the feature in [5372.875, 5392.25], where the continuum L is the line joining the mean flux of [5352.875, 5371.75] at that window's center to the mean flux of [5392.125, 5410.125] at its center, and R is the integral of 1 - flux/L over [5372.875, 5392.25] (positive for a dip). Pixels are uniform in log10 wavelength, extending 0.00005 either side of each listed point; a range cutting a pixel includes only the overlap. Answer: -0.94 angstrom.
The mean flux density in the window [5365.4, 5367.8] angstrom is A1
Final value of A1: 3.4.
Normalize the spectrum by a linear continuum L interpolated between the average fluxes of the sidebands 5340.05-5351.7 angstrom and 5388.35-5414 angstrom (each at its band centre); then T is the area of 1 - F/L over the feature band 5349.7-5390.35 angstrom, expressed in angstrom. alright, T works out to -3.5 angstrom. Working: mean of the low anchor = 3.74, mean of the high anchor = 4.08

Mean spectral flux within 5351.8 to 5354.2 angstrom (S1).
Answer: 4.48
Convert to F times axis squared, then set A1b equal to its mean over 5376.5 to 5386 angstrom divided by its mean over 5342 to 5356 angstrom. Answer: 1.14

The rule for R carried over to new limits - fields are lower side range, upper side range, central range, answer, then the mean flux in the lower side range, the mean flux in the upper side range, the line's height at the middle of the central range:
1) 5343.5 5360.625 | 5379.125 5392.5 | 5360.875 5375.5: 1.2 angstrom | 4.15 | 4.39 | 4.26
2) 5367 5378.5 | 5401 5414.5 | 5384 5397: -0.2 angstrom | 3.89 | 4.19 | 4.04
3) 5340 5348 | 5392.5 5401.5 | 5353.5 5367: -2.0 angstrom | 3.71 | 3.93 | 3.78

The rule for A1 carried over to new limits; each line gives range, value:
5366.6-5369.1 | 3.37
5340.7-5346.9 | 3.72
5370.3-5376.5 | 4.07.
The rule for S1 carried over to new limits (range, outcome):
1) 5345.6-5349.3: 3.61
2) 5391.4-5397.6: 3.88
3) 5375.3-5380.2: 4.1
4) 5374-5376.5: 4.13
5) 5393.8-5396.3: 3.8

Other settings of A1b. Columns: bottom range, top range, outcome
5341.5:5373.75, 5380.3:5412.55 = 1.06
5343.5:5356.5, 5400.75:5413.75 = 1.07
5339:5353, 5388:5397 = 1.06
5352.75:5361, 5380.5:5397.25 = 0.94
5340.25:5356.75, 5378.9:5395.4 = 1.09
